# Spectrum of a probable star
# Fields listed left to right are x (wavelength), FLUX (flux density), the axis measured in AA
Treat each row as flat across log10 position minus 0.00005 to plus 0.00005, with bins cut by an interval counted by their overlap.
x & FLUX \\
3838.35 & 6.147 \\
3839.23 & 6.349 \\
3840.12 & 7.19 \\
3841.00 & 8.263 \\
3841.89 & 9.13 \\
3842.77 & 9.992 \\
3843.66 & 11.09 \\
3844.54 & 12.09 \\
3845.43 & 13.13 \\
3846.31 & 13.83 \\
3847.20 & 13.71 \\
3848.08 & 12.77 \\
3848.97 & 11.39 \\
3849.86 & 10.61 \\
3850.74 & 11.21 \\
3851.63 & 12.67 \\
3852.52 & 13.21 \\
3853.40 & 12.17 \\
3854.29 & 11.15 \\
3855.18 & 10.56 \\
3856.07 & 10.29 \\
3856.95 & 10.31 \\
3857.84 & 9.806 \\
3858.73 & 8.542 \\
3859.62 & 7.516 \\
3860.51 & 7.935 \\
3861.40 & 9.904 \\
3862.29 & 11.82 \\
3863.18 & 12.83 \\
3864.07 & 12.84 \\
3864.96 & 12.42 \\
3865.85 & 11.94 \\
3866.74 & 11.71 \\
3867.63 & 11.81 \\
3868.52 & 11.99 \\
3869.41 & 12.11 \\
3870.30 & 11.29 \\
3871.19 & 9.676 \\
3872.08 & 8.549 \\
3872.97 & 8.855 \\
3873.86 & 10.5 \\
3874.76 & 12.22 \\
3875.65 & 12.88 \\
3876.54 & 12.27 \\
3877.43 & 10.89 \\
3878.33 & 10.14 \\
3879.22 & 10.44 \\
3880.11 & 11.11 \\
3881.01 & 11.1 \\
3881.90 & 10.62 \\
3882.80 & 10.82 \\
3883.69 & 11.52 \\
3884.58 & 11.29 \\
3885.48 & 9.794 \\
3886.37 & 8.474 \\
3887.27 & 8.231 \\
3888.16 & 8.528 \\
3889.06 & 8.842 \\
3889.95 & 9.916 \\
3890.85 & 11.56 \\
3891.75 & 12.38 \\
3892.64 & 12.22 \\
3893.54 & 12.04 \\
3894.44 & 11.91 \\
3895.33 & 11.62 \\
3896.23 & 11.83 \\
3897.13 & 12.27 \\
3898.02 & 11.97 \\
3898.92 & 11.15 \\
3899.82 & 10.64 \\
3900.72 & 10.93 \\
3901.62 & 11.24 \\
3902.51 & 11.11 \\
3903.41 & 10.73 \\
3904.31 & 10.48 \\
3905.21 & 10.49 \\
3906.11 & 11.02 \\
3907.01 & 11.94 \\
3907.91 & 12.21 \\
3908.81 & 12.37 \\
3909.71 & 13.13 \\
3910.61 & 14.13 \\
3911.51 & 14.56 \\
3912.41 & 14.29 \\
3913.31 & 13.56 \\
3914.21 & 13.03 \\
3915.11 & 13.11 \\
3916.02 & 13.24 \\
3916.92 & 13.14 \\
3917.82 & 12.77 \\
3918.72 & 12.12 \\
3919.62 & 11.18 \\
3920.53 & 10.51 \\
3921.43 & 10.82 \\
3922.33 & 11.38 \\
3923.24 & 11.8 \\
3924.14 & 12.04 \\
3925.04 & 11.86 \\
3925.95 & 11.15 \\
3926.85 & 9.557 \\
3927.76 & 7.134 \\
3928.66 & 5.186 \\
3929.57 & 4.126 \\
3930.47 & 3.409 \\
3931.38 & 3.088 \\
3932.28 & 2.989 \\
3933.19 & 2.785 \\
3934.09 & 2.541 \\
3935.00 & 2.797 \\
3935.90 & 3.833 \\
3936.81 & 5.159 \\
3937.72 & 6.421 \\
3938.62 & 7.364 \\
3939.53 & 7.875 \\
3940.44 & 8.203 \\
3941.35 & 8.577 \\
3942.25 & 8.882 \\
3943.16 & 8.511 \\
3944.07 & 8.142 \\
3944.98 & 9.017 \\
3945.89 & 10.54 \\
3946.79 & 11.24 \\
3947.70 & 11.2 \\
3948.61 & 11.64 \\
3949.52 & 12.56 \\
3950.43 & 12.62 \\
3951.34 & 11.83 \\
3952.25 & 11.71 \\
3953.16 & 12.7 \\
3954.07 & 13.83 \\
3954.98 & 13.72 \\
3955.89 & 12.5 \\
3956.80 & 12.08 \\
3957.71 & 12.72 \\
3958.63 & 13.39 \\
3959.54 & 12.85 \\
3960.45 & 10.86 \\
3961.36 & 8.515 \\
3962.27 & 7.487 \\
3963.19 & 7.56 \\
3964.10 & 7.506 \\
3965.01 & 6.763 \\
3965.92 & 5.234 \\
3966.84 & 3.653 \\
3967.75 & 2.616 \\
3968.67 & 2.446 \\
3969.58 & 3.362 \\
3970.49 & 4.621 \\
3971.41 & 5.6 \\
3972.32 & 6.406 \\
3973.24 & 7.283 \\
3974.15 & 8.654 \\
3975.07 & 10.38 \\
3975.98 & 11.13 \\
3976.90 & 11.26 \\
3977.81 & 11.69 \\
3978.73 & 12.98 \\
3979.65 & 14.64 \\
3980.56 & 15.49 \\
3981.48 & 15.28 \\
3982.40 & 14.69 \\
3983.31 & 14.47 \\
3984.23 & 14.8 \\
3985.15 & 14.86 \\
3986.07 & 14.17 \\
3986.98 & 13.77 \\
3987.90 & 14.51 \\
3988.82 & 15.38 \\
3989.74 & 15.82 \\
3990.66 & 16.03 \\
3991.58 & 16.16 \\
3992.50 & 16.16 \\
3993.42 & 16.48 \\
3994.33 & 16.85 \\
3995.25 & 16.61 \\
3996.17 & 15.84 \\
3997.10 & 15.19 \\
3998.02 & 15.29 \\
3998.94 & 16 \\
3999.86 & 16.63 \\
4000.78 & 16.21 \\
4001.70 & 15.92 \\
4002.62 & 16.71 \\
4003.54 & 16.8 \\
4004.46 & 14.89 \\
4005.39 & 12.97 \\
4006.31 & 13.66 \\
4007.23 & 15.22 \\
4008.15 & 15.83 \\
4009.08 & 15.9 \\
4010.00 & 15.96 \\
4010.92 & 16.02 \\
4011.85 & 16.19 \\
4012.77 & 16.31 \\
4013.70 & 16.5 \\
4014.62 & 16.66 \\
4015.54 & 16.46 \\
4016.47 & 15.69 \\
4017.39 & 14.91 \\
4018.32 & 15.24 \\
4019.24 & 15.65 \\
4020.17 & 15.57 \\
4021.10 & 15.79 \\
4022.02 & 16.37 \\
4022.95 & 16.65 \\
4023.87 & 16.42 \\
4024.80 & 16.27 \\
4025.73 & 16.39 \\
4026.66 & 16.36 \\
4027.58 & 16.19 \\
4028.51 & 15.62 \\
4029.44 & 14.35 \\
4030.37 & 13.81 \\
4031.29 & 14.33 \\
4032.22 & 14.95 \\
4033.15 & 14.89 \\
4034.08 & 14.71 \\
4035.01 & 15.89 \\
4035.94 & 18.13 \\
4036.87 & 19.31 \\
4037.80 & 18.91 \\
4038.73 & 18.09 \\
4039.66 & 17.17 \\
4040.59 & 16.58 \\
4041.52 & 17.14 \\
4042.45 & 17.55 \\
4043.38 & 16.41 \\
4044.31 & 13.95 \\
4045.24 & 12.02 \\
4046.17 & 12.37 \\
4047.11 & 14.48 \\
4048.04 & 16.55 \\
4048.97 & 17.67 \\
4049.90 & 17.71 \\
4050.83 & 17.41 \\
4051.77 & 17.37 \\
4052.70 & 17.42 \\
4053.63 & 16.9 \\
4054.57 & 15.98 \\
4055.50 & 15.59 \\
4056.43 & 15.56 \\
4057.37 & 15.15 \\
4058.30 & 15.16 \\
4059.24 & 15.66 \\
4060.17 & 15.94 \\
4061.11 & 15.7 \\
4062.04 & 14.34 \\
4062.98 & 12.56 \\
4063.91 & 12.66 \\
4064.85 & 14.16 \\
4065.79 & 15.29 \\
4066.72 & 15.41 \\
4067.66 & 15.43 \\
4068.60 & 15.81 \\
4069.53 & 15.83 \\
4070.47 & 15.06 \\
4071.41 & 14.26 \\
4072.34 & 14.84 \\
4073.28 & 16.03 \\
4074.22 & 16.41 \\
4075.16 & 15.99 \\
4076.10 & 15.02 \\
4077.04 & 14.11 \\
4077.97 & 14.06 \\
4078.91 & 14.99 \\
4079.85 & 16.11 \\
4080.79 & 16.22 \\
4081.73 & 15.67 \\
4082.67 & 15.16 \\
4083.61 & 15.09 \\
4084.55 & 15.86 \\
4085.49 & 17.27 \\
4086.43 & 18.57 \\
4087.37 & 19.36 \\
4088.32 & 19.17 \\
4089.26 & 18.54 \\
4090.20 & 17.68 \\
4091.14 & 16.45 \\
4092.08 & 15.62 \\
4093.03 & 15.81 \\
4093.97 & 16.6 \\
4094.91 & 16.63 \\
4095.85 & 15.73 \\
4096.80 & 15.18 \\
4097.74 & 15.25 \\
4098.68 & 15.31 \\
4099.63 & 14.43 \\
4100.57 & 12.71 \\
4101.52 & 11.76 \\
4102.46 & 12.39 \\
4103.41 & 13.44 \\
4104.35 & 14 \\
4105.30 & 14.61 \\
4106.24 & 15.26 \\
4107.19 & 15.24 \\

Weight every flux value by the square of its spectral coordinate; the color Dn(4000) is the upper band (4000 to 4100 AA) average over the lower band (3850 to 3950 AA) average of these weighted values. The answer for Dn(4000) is 1.7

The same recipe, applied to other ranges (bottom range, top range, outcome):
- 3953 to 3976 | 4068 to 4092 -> 2.01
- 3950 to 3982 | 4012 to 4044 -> 1.71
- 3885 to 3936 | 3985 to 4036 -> 1.61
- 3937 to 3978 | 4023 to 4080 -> 1.80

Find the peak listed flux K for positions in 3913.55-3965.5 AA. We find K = 13.83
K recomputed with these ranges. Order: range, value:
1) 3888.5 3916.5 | 14.56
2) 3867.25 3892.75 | 12.88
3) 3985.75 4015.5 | 16.85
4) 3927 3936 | 7.134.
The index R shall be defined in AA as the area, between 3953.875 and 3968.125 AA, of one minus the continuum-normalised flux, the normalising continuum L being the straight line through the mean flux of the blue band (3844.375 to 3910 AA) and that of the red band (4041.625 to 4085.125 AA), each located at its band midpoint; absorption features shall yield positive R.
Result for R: 4.0 AA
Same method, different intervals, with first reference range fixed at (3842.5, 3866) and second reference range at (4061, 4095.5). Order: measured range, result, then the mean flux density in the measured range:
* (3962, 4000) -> 6.06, 11.7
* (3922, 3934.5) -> 5.60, 7.04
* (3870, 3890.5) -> 2.58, 10.3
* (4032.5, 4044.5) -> -1.50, 16.9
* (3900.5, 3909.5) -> 0.75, 11.3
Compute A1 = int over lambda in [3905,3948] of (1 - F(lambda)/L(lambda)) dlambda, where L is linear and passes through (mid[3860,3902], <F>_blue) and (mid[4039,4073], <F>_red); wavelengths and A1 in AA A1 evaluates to 9.4 AA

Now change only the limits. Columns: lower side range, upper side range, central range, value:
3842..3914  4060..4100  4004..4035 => -2.5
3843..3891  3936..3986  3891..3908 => -1.4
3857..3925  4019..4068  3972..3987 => 1.6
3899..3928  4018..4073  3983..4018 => -3.0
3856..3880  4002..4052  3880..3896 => 1.1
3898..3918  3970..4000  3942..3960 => 1.8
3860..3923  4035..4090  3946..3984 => 9.0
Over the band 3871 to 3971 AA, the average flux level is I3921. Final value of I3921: 9.9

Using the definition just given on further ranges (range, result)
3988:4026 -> 15.9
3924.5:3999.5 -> 10.3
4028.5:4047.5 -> 15.7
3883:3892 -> 10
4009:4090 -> 15.9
